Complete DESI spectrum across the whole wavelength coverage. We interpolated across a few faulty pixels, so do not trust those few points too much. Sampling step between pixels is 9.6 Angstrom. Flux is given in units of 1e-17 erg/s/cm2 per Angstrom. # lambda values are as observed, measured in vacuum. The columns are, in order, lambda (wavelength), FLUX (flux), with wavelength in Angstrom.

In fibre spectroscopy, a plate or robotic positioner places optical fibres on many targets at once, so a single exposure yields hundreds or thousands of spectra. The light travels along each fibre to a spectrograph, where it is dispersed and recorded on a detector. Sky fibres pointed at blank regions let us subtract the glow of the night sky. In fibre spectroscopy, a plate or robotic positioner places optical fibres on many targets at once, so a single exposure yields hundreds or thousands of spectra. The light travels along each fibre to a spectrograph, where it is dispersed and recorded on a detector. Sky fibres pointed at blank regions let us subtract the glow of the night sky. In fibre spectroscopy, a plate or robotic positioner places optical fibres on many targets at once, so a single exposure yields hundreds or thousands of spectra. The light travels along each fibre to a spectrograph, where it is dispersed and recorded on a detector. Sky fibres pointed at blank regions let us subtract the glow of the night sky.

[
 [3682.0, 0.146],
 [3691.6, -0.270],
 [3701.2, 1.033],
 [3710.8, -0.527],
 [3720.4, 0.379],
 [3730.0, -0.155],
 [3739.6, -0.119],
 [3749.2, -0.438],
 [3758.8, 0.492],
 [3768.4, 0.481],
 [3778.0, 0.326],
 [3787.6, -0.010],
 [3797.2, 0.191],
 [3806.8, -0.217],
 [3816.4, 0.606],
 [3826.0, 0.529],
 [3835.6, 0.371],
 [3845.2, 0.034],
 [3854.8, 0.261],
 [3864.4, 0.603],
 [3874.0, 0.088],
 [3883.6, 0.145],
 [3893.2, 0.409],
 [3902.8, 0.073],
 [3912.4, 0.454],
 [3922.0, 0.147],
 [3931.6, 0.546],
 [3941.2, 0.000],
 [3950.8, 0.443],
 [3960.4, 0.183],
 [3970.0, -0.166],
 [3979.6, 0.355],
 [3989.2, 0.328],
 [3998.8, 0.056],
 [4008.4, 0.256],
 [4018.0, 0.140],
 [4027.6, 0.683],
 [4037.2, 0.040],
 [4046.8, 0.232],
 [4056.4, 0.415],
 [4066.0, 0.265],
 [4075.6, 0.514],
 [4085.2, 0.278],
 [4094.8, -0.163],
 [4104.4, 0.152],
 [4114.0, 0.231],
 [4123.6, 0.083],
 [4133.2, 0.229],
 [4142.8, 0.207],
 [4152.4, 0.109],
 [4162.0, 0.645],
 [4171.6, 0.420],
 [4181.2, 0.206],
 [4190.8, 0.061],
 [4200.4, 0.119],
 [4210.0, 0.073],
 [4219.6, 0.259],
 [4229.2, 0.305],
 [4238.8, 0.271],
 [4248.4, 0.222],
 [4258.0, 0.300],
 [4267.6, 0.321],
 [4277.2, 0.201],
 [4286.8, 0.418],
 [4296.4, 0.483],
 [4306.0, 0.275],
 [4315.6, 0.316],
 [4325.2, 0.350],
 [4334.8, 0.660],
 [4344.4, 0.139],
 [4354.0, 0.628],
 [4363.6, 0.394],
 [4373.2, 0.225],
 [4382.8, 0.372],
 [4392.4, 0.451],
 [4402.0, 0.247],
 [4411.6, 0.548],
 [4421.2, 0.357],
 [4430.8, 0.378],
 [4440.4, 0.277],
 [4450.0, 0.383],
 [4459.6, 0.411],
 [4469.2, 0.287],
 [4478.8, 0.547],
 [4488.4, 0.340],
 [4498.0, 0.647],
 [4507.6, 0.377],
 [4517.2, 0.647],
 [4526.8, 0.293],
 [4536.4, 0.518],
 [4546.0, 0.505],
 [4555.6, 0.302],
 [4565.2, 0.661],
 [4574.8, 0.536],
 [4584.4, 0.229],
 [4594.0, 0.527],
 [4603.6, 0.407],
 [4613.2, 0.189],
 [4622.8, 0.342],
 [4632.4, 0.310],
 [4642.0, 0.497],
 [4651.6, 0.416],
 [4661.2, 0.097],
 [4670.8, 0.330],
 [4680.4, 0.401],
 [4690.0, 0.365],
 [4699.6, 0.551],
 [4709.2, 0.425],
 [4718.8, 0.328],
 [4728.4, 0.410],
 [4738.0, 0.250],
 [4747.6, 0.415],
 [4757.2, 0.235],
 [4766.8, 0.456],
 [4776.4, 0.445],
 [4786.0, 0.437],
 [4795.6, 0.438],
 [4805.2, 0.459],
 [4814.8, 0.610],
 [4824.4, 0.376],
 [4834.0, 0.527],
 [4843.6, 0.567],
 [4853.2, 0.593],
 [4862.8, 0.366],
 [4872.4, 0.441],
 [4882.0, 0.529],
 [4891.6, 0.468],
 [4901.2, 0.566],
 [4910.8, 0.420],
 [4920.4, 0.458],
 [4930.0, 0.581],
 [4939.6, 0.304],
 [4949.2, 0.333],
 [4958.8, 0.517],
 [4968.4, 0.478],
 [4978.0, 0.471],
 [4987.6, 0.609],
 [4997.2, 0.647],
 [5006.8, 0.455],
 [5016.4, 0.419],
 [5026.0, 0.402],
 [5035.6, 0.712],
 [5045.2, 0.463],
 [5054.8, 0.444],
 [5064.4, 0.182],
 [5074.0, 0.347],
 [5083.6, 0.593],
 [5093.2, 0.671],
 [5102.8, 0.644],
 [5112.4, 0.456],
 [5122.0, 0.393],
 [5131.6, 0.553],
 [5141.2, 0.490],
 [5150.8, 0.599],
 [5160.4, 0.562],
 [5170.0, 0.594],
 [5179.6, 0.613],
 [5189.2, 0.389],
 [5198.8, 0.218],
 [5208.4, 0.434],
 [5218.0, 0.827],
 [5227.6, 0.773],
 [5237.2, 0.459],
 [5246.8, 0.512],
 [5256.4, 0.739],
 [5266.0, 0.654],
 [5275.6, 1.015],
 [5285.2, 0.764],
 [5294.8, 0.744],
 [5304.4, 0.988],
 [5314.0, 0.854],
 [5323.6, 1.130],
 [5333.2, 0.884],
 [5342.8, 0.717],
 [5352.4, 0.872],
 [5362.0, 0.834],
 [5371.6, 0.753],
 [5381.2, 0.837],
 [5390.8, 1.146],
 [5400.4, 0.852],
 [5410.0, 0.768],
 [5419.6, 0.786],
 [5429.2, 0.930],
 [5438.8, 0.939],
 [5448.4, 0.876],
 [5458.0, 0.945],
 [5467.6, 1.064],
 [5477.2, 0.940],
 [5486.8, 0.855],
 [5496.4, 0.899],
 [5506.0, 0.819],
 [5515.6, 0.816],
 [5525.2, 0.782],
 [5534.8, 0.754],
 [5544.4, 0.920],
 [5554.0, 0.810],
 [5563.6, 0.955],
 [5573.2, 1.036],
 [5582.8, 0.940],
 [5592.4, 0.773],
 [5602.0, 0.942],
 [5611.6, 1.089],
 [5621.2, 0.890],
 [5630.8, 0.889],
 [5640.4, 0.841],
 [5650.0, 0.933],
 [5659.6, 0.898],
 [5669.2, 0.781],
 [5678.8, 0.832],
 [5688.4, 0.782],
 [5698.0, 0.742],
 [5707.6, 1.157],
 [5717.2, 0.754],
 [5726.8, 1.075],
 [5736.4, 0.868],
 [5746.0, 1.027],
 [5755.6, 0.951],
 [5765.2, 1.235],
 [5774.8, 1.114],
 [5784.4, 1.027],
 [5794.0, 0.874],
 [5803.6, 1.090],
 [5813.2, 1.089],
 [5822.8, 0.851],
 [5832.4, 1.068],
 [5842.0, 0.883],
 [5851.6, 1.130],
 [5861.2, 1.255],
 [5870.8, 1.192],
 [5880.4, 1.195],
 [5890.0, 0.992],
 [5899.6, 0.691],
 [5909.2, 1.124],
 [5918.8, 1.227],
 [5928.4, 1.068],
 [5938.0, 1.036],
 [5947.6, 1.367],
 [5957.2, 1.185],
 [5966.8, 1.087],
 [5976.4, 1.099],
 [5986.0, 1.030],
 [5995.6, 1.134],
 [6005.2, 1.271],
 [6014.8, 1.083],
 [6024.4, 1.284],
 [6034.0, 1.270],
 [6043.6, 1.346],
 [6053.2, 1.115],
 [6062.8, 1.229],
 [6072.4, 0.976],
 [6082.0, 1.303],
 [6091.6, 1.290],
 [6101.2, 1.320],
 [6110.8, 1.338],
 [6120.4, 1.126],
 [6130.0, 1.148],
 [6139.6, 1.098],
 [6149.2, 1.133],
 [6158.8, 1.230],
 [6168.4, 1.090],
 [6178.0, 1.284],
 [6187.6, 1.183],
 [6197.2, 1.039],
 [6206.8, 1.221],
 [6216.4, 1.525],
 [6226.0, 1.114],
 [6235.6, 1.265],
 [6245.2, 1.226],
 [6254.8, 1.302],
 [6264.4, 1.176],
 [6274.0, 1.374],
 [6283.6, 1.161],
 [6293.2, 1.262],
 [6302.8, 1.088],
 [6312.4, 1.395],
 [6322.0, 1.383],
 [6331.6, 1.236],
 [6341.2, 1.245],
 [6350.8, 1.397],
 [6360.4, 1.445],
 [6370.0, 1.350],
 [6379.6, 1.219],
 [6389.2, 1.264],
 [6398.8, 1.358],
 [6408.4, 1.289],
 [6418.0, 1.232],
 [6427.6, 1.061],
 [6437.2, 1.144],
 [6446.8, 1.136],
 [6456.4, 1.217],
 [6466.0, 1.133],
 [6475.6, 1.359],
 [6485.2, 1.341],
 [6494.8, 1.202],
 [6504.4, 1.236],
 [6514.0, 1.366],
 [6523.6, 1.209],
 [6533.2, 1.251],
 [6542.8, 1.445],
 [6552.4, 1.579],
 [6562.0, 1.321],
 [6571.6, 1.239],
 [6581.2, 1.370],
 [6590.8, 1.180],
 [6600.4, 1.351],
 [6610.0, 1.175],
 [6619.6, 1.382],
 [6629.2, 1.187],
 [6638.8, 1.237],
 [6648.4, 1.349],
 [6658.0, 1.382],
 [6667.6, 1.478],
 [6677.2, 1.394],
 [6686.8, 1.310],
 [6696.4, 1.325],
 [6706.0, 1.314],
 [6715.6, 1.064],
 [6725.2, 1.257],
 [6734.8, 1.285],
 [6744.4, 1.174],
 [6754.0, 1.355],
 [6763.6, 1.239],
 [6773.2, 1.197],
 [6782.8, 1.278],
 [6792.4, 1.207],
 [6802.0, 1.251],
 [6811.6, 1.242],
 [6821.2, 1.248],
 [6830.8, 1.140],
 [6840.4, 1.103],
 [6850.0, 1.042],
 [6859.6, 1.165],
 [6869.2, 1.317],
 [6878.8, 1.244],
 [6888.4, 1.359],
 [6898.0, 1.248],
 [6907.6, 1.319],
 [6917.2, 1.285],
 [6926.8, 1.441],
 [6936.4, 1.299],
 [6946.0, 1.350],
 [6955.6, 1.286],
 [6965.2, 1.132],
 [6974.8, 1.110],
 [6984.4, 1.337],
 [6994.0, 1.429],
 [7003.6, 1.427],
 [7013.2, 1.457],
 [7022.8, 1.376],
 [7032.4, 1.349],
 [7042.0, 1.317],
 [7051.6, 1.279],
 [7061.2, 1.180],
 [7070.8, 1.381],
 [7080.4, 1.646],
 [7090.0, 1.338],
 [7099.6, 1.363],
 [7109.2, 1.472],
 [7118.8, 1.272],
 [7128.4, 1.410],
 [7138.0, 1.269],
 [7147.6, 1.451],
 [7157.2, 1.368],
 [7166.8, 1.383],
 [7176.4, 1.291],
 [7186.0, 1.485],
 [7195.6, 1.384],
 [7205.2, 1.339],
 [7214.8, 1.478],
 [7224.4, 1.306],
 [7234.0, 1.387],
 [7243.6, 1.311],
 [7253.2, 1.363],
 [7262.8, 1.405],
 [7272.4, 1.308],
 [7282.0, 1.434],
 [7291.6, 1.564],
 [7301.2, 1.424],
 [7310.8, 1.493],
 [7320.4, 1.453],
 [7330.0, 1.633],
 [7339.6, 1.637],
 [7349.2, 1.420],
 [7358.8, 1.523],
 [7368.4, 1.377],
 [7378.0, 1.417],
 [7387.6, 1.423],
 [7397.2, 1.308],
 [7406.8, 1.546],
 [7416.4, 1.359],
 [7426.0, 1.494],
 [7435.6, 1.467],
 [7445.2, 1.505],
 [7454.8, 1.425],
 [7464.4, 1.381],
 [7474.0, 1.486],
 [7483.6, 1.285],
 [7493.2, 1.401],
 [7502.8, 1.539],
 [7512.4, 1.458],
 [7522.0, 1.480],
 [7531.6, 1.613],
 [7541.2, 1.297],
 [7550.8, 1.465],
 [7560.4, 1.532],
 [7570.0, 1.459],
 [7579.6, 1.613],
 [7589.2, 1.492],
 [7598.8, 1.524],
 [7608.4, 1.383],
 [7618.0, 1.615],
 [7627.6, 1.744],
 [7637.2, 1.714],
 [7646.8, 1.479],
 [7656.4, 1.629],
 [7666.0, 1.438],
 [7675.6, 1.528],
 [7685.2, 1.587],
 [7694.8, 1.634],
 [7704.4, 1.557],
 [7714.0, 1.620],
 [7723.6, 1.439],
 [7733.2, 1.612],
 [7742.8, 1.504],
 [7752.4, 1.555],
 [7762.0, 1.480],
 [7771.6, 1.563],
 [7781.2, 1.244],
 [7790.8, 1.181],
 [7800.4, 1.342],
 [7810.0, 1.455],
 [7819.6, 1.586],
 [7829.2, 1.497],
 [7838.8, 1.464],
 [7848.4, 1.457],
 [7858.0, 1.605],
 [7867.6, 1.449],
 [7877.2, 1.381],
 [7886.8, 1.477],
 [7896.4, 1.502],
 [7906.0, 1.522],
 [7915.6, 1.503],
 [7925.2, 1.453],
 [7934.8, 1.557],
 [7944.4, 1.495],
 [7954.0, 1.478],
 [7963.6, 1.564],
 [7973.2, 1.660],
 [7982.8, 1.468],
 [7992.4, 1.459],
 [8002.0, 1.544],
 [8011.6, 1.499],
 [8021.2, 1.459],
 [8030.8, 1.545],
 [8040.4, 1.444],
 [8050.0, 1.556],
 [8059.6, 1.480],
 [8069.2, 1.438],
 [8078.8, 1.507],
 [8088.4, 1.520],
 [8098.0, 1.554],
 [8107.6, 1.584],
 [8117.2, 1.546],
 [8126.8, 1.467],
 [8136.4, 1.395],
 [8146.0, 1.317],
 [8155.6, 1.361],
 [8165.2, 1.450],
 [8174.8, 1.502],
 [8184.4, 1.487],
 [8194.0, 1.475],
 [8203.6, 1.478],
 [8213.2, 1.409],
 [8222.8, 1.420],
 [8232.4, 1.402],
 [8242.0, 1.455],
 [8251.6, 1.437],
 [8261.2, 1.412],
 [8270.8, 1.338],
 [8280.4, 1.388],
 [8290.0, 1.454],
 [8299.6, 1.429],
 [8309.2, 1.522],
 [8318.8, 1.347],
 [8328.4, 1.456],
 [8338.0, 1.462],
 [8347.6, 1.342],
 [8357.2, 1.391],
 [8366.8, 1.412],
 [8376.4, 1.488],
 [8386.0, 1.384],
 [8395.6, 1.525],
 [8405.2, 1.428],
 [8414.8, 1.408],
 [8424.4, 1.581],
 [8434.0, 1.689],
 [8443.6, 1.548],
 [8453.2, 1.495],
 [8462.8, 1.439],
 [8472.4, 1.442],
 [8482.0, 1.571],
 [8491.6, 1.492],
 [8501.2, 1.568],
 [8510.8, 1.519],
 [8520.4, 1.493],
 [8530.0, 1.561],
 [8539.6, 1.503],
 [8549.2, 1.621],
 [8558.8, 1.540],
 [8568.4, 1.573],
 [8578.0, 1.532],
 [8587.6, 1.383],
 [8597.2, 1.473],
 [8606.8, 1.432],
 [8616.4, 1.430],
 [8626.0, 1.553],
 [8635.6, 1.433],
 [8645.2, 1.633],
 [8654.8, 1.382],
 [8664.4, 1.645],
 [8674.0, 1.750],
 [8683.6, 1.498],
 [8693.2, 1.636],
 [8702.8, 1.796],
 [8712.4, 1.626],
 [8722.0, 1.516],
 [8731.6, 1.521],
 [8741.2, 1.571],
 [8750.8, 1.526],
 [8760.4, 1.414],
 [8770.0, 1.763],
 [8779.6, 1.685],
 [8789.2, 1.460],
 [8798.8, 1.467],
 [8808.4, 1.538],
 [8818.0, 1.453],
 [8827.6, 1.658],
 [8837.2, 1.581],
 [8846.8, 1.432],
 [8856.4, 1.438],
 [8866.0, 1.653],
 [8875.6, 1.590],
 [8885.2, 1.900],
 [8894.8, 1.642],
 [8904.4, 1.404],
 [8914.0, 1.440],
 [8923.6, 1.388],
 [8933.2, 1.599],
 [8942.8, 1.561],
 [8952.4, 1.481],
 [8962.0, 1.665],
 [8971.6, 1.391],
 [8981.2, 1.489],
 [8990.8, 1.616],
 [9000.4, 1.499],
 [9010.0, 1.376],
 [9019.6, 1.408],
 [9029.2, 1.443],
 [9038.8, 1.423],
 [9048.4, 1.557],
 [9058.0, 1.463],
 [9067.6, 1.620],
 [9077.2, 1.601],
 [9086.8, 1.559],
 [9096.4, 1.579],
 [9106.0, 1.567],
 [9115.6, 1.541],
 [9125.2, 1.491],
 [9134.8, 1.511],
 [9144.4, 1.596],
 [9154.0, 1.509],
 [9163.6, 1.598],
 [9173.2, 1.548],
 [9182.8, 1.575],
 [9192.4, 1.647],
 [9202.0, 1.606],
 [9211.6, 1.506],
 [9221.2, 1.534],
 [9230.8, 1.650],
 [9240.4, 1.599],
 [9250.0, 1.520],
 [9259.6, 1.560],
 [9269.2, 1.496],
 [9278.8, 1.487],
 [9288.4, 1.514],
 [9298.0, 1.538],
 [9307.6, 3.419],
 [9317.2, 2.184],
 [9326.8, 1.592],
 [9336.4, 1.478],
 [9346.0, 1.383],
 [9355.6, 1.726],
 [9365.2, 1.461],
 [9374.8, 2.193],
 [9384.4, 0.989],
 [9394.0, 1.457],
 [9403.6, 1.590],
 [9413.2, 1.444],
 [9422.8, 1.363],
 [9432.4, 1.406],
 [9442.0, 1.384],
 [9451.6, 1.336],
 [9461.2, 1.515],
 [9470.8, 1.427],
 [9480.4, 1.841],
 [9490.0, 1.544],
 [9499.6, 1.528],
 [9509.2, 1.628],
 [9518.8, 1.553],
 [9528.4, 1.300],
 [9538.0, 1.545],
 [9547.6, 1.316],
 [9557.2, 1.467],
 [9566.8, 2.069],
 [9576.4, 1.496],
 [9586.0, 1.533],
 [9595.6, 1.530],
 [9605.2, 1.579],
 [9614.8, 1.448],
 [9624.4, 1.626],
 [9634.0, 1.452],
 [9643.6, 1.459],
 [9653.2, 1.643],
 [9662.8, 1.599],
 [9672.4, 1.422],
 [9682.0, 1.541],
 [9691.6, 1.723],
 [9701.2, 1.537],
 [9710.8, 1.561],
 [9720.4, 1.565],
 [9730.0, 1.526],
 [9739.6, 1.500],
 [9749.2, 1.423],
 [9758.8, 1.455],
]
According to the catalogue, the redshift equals 0.321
